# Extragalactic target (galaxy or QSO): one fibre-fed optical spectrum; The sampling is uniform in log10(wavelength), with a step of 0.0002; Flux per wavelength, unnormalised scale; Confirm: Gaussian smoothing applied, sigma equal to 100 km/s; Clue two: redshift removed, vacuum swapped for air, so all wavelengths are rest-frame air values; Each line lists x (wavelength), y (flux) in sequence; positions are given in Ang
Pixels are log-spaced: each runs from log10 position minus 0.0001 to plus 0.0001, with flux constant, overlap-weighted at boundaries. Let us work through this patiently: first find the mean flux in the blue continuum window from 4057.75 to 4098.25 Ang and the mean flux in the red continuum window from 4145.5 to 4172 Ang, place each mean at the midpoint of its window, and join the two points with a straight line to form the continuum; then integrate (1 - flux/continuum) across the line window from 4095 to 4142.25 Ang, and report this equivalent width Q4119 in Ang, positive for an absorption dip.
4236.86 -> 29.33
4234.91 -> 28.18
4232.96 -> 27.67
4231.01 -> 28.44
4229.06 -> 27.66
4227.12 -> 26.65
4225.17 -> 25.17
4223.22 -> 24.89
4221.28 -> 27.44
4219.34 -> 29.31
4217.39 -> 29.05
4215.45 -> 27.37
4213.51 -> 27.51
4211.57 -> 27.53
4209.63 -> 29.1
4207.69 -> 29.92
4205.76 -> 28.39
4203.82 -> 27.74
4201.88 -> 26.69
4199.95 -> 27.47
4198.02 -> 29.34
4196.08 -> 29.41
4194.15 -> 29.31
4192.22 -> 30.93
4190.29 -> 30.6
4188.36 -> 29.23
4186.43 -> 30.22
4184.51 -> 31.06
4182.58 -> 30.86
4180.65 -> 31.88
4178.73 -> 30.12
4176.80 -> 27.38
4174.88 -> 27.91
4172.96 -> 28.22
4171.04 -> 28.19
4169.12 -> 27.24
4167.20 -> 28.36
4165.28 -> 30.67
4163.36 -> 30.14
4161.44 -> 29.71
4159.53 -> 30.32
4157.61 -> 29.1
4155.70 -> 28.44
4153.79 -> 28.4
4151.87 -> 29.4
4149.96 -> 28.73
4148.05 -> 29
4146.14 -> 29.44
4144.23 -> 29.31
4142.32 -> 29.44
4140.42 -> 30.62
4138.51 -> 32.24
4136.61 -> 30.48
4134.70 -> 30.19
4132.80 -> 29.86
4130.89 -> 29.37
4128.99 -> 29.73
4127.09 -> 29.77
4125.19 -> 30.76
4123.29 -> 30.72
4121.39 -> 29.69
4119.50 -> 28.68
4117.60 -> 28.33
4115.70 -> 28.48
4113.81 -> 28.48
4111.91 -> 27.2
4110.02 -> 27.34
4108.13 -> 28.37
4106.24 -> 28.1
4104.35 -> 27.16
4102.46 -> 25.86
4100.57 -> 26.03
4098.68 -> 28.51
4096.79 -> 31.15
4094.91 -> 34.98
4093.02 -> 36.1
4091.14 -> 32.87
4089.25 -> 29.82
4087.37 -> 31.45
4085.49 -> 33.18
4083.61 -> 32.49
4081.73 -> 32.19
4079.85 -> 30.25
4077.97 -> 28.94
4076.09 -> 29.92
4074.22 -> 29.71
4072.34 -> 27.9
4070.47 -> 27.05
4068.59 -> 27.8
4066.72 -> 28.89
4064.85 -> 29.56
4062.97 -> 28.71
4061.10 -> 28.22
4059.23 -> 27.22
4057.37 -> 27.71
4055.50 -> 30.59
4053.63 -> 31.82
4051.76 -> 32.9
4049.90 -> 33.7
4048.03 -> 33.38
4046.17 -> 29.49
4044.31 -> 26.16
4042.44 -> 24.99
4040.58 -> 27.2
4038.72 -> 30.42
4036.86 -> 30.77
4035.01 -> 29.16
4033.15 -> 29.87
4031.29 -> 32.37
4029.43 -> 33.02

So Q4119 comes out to 0.9 Ang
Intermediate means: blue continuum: 30.3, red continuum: 29.1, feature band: 29.2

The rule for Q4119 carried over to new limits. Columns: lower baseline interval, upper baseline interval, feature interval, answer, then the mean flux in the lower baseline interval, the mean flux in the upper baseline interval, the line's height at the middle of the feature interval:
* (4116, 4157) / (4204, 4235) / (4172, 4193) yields -0.93 Ang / 29.6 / 27.8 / 28.6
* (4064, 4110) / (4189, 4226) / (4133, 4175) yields -0.55 Ang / 29.9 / 28.3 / 29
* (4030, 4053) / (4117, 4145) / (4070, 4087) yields -0.15 Ang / 30.1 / 30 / 30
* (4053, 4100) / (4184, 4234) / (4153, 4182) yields -0.15 Ang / 30.2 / 28.4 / 29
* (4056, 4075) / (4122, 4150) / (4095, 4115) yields 0.77 Ang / 28.3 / 30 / 29.3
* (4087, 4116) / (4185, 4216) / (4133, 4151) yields -0.44 Ang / 29.5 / 28.9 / 29.2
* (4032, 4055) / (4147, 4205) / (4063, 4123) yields 0.31 Ang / 30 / 29.2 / 29.7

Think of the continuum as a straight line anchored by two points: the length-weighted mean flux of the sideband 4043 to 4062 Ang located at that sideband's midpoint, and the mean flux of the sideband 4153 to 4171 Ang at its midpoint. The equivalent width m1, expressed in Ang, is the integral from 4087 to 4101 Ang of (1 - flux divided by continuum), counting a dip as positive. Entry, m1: -0.89 Ang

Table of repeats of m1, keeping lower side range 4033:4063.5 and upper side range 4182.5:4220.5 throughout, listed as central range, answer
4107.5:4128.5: 0.3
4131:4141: -0.5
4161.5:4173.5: 0.1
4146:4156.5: 0.1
